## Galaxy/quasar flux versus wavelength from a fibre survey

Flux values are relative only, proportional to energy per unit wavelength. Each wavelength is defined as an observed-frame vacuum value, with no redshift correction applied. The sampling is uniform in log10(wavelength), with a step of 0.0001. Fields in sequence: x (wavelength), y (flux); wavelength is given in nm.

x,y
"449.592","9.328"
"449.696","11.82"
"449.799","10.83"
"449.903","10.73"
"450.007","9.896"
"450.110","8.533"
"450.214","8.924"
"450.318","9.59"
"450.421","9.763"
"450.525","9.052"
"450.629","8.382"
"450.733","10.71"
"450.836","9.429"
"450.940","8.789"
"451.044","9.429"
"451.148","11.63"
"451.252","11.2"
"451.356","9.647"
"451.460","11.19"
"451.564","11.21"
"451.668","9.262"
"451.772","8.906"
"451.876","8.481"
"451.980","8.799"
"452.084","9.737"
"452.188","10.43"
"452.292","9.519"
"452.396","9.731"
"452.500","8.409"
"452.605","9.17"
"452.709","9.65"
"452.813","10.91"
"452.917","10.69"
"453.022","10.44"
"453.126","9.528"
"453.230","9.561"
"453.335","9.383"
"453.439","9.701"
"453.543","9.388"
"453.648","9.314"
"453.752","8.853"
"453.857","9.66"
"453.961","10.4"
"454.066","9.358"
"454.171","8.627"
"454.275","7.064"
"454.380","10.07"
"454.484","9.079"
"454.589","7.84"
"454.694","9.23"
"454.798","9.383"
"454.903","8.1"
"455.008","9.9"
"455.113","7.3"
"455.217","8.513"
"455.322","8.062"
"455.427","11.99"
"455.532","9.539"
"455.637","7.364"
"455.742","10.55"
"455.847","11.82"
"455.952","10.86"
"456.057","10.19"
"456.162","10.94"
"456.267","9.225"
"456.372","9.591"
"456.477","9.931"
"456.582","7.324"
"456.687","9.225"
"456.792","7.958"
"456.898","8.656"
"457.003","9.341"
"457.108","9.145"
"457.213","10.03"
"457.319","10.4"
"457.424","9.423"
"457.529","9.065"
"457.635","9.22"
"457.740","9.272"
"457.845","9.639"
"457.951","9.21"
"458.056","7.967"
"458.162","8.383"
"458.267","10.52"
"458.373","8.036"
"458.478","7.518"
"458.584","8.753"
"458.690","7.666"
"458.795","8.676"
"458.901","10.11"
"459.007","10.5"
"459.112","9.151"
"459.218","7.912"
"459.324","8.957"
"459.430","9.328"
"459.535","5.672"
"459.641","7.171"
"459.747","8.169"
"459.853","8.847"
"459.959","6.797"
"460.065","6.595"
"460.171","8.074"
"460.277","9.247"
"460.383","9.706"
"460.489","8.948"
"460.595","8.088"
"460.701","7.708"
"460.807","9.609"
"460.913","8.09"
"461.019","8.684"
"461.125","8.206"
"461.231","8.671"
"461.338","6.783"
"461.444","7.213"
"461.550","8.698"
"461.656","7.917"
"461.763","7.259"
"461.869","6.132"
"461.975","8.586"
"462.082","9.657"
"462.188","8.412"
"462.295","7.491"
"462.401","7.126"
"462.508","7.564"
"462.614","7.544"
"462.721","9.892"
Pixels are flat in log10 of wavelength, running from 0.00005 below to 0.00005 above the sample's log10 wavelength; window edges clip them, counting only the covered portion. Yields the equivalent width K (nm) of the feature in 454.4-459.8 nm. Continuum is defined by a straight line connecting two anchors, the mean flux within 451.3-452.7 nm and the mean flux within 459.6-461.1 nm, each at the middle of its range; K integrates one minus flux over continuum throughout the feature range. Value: -0.17 nm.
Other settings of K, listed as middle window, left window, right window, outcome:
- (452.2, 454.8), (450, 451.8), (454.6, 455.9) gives 0.01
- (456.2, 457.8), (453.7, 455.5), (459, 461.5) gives -0.10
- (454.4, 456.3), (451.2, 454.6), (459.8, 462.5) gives -0.07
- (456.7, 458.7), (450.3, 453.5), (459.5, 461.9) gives -0.10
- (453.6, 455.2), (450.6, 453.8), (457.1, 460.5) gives 0.08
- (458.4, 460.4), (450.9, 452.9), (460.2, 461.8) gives 0.06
